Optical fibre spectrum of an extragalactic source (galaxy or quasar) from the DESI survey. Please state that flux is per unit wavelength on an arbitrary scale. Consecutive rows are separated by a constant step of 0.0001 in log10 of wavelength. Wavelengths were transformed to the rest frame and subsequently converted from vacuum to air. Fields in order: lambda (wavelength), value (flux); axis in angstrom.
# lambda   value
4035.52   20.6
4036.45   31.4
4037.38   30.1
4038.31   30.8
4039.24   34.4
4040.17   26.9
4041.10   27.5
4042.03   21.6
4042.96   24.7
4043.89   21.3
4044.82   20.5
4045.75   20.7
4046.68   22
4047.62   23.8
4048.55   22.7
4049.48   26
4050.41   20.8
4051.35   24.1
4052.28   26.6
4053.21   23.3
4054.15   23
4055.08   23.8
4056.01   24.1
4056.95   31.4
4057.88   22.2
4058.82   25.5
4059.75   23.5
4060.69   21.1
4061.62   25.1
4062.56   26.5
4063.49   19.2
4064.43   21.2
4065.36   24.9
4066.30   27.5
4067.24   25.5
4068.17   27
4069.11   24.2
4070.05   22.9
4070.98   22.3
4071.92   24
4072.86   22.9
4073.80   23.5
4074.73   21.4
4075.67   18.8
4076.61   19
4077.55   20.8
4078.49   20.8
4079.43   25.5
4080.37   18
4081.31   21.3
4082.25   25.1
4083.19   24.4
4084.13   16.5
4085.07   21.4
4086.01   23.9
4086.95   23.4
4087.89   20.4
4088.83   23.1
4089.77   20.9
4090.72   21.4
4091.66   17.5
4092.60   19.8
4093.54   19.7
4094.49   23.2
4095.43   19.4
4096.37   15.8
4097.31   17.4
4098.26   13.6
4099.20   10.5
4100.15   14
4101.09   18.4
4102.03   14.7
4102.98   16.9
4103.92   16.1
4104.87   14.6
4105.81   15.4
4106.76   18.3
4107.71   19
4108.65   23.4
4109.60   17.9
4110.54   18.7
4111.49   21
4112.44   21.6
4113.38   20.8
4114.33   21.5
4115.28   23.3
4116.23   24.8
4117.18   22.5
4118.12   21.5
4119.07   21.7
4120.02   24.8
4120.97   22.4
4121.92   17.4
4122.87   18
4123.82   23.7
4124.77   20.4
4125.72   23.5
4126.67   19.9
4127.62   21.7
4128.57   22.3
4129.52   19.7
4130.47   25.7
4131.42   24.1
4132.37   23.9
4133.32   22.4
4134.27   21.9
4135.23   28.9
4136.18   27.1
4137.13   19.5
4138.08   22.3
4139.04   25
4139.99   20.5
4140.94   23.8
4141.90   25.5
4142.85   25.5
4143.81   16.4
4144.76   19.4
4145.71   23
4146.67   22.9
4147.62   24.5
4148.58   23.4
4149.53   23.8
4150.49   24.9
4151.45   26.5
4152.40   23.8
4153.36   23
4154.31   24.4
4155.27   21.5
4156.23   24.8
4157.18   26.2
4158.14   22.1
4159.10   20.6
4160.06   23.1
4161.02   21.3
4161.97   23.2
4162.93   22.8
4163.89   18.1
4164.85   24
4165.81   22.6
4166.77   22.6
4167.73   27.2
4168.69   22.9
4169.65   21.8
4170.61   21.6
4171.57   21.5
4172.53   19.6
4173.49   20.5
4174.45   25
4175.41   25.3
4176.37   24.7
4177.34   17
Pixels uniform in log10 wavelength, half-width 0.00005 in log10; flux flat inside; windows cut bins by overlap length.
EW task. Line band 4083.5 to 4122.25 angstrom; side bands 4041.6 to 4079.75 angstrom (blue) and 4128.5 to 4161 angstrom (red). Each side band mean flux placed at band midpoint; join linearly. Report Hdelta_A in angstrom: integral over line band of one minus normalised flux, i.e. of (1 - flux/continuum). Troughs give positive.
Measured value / 6.3 angstrom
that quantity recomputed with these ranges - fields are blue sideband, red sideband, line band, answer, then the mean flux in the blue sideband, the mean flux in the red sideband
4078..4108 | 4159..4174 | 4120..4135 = -1.1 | 19.1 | 22.1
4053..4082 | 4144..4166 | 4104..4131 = 2.6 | 23.2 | 23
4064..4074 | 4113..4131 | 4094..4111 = 4.2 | 24.2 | 21.9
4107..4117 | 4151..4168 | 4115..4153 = -1.2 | 21.2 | 23.2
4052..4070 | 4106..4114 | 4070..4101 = 2.7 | 24.4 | 19.9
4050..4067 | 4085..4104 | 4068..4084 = -0.6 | 24.1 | 18.6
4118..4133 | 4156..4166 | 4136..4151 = -0.4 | 21.9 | 22.6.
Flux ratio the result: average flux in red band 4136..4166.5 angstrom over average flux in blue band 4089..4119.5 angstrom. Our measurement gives 1.21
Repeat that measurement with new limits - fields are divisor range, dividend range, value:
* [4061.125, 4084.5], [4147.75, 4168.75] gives 1.03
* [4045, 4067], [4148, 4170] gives 0.98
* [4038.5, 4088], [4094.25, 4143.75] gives 0.88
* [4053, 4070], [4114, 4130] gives 0.89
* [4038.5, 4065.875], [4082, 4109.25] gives 0.78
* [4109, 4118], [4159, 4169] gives 1.06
